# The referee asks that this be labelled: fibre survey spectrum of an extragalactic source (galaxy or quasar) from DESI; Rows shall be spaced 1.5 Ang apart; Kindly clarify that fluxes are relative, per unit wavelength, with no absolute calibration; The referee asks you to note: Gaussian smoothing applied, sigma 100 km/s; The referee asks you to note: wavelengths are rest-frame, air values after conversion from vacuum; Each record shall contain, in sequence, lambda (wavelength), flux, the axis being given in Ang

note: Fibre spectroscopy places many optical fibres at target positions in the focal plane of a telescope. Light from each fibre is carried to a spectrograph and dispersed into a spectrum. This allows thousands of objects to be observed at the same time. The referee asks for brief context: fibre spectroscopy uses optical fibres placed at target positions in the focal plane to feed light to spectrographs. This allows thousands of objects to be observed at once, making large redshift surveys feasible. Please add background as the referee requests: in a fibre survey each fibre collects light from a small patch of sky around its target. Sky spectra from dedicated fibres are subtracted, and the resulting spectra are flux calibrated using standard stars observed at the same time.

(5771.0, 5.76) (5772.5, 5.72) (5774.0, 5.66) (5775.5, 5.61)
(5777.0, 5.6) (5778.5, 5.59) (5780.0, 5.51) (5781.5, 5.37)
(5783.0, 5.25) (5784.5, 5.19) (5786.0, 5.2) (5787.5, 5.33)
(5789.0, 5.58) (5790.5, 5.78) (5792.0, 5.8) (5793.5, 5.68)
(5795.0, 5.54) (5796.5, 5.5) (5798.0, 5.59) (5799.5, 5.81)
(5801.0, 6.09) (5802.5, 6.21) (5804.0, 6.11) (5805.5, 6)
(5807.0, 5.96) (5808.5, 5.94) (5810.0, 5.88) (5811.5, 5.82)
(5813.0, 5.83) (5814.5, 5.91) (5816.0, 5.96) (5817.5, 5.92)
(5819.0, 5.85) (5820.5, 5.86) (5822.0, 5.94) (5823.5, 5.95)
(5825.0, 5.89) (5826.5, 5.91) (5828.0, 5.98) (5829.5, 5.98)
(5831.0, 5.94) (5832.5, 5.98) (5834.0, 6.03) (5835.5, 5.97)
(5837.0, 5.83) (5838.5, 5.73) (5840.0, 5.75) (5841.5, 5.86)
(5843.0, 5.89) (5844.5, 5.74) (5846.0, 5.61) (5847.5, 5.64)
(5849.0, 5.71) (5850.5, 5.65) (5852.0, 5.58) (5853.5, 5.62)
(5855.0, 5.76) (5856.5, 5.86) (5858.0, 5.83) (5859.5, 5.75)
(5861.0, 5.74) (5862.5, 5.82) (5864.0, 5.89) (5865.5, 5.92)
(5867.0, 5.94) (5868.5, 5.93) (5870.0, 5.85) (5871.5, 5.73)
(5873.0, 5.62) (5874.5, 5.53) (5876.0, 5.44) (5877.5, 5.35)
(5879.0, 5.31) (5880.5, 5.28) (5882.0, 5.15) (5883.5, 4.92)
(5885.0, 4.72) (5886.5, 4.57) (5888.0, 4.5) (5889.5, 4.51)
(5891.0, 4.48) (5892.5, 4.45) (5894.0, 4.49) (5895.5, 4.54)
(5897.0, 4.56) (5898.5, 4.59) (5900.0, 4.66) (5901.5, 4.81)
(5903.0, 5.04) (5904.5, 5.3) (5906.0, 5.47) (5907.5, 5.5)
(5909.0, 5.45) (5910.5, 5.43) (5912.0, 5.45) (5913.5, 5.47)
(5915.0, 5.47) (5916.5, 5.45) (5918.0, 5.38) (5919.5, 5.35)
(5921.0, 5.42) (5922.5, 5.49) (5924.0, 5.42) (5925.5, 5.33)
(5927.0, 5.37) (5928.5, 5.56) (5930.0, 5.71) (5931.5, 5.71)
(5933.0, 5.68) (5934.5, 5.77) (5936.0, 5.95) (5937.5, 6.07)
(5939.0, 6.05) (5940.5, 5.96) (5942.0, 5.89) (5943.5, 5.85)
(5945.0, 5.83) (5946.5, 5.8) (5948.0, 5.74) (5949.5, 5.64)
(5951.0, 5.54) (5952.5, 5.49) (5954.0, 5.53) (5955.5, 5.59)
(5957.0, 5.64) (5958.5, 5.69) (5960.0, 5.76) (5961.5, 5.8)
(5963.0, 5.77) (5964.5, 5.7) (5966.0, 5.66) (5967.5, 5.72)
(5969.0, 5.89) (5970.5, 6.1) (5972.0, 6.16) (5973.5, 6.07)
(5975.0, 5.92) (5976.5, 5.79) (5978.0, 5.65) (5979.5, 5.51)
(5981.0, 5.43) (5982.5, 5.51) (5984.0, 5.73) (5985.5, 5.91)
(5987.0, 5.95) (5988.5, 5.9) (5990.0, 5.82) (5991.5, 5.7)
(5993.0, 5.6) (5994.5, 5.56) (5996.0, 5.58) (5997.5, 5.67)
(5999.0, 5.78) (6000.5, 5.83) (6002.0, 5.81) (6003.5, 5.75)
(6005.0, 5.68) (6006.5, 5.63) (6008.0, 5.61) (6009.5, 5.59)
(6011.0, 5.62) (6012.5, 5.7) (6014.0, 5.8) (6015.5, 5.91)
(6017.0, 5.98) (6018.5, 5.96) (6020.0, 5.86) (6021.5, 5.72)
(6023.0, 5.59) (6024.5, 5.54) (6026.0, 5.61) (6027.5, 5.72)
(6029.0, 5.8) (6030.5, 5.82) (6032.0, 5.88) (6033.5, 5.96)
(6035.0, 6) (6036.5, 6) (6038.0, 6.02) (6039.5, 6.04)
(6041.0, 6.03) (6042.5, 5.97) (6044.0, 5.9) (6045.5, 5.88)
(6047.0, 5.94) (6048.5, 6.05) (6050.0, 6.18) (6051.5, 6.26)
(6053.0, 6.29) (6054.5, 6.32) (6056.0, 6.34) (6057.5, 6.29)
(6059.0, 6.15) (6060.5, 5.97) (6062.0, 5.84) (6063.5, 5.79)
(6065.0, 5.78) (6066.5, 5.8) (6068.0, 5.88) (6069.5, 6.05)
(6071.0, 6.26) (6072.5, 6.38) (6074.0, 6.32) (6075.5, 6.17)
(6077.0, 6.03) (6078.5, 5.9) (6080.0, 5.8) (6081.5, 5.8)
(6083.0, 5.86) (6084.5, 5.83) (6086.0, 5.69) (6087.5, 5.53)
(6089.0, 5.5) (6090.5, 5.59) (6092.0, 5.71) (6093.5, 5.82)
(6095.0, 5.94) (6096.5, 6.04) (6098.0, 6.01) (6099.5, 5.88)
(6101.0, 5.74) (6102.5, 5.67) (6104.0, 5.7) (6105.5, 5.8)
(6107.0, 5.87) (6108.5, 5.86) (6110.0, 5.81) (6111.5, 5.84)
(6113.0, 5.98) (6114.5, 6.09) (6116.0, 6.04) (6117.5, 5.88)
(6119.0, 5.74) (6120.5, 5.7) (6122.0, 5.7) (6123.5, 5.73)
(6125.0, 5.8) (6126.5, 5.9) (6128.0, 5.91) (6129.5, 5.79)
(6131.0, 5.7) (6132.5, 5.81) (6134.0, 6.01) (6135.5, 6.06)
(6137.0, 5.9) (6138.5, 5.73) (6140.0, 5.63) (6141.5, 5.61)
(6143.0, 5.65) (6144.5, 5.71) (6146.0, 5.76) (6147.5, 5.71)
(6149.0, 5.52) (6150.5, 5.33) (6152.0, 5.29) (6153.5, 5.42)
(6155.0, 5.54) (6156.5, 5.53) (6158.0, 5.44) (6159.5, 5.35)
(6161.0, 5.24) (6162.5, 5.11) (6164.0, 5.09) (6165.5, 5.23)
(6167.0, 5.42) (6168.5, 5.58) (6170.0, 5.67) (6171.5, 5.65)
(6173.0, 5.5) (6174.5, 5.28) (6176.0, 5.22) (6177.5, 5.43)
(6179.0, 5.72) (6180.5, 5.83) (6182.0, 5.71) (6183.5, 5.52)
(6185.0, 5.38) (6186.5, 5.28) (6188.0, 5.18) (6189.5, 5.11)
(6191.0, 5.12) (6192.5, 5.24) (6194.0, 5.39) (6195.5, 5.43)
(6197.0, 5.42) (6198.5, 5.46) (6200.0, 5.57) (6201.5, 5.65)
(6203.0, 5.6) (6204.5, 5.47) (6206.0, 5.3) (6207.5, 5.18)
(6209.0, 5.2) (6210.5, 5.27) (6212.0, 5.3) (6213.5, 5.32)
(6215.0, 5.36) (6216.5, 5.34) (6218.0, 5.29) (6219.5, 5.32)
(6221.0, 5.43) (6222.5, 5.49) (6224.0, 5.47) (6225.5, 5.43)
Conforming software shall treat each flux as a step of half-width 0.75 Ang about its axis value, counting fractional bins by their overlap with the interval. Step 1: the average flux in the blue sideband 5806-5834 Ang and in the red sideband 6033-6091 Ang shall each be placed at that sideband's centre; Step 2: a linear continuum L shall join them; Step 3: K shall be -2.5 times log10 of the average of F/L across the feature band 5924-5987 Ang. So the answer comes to 0.040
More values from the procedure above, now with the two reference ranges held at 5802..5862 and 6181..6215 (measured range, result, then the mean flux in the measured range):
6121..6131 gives -0.063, 5.79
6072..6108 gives -0.065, 5.85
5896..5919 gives 0.111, 5.2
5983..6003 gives -0.021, 5.75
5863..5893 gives 0.104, 5.27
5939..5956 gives -0.005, 5.73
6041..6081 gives -0.094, 6.06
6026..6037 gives -0.051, 5.86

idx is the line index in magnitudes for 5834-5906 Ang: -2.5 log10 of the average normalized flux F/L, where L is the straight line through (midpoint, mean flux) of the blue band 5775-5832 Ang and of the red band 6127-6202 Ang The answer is 0.07 mag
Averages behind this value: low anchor 5.76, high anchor 5.52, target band 5.38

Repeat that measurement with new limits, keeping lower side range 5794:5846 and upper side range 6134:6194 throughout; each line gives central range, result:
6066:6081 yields -0.09 mag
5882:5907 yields 0.22 mag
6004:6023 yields -0.02 mag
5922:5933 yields 0.04 mag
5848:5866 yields 0.02 mag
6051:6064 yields -0.10 mag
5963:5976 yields -0.03 mag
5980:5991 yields -0.01 mag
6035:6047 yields -0.07 mag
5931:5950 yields -0.02 mag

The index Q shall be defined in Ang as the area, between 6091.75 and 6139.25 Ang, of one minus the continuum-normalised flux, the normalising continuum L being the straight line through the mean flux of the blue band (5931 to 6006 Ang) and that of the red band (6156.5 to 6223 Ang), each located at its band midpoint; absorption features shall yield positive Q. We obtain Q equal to -2.89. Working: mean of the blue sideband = 5.76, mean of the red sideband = 5.39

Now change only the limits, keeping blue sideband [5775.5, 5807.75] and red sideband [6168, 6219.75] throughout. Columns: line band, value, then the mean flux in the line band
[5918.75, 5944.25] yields -0.5 Ang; 5.68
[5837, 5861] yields -0.5 Ang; 5.74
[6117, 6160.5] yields -1.9 Ang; 5.68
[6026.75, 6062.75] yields -3.5 Ang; 6.03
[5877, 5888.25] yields 1.2 Ang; 4.99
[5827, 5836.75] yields -0.6 Ang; 5.97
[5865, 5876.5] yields -0.3 Ang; 5.75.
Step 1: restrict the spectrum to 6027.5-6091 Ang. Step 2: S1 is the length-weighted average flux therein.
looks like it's 5.97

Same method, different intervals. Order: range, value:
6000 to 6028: 5.73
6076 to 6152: 5.79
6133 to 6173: 5.55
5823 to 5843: 5.91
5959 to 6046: 5.79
